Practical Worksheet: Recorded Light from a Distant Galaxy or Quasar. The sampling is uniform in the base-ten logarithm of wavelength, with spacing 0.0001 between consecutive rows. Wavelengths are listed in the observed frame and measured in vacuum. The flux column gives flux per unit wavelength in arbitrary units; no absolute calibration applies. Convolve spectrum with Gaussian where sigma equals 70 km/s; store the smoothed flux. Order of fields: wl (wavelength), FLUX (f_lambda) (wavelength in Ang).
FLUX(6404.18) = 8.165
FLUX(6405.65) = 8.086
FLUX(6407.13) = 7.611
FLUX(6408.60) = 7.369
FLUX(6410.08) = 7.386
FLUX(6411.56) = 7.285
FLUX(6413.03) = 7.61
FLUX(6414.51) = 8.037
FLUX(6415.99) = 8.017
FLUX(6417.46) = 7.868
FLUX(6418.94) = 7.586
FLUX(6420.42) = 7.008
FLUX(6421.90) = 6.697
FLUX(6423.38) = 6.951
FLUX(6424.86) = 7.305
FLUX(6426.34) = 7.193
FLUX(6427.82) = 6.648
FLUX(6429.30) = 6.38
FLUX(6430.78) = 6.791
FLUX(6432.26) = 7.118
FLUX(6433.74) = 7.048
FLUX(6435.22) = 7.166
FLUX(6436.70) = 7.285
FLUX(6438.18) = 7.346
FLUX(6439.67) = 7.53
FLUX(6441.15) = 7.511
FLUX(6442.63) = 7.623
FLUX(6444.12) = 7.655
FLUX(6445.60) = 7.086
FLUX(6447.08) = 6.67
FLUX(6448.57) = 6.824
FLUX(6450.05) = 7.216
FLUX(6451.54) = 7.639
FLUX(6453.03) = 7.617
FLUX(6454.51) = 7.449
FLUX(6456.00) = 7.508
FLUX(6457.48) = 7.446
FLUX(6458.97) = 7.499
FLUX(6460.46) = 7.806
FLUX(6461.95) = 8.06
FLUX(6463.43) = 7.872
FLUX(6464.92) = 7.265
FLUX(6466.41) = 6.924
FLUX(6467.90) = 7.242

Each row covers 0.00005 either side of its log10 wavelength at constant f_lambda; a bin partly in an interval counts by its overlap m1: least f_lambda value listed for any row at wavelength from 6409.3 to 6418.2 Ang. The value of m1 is 7.285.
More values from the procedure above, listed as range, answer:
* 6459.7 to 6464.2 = 7.806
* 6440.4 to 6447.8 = 6.67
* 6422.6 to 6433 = 6.38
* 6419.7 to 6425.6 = 6.697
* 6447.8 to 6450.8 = 6.824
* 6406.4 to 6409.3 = 7.369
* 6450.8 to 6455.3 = 7.449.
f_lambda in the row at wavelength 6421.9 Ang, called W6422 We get 6.697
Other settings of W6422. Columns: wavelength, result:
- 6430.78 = 6.791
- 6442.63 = 7.623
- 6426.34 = 7.193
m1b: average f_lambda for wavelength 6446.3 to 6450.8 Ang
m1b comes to 6.9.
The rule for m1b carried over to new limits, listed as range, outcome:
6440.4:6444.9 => 7.6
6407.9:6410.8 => 7.37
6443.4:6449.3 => 7.06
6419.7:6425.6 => 6.99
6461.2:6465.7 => 7.73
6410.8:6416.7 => 7.73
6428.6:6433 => 6.77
